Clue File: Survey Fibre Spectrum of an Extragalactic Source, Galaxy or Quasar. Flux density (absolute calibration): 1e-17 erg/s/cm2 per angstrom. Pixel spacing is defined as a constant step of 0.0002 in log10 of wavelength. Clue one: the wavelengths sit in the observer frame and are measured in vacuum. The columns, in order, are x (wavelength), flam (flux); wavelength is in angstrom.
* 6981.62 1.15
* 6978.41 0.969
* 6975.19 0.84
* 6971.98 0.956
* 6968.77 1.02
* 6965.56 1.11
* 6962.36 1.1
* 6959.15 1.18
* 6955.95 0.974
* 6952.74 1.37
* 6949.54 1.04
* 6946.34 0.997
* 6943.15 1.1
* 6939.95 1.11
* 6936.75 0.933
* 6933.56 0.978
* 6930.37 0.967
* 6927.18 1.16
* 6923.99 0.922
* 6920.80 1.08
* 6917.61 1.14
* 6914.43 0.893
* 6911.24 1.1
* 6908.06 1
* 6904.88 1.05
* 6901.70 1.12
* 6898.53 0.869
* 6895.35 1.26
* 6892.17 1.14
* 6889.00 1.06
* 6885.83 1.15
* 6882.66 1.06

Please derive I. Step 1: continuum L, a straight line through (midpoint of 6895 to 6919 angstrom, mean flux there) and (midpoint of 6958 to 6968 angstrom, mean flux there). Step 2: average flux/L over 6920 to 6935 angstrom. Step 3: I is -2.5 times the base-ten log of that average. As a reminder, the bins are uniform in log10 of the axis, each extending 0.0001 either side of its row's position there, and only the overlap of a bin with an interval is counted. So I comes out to 0.05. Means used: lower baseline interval 1.04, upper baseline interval 1.12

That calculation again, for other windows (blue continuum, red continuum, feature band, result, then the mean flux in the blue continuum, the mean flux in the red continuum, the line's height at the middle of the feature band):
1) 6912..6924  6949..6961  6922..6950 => 0.064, 1.03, 1.15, 1.09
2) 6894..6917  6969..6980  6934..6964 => -0.118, 1.04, 0.933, 0.974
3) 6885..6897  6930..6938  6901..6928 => -0.001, 1.15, 0.96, 1.05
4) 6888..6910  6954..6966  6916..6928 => 0.012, 1.07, 1.1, 1.08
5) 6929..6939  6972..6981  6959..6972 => -0.137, 0.969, 0.94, 0.948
